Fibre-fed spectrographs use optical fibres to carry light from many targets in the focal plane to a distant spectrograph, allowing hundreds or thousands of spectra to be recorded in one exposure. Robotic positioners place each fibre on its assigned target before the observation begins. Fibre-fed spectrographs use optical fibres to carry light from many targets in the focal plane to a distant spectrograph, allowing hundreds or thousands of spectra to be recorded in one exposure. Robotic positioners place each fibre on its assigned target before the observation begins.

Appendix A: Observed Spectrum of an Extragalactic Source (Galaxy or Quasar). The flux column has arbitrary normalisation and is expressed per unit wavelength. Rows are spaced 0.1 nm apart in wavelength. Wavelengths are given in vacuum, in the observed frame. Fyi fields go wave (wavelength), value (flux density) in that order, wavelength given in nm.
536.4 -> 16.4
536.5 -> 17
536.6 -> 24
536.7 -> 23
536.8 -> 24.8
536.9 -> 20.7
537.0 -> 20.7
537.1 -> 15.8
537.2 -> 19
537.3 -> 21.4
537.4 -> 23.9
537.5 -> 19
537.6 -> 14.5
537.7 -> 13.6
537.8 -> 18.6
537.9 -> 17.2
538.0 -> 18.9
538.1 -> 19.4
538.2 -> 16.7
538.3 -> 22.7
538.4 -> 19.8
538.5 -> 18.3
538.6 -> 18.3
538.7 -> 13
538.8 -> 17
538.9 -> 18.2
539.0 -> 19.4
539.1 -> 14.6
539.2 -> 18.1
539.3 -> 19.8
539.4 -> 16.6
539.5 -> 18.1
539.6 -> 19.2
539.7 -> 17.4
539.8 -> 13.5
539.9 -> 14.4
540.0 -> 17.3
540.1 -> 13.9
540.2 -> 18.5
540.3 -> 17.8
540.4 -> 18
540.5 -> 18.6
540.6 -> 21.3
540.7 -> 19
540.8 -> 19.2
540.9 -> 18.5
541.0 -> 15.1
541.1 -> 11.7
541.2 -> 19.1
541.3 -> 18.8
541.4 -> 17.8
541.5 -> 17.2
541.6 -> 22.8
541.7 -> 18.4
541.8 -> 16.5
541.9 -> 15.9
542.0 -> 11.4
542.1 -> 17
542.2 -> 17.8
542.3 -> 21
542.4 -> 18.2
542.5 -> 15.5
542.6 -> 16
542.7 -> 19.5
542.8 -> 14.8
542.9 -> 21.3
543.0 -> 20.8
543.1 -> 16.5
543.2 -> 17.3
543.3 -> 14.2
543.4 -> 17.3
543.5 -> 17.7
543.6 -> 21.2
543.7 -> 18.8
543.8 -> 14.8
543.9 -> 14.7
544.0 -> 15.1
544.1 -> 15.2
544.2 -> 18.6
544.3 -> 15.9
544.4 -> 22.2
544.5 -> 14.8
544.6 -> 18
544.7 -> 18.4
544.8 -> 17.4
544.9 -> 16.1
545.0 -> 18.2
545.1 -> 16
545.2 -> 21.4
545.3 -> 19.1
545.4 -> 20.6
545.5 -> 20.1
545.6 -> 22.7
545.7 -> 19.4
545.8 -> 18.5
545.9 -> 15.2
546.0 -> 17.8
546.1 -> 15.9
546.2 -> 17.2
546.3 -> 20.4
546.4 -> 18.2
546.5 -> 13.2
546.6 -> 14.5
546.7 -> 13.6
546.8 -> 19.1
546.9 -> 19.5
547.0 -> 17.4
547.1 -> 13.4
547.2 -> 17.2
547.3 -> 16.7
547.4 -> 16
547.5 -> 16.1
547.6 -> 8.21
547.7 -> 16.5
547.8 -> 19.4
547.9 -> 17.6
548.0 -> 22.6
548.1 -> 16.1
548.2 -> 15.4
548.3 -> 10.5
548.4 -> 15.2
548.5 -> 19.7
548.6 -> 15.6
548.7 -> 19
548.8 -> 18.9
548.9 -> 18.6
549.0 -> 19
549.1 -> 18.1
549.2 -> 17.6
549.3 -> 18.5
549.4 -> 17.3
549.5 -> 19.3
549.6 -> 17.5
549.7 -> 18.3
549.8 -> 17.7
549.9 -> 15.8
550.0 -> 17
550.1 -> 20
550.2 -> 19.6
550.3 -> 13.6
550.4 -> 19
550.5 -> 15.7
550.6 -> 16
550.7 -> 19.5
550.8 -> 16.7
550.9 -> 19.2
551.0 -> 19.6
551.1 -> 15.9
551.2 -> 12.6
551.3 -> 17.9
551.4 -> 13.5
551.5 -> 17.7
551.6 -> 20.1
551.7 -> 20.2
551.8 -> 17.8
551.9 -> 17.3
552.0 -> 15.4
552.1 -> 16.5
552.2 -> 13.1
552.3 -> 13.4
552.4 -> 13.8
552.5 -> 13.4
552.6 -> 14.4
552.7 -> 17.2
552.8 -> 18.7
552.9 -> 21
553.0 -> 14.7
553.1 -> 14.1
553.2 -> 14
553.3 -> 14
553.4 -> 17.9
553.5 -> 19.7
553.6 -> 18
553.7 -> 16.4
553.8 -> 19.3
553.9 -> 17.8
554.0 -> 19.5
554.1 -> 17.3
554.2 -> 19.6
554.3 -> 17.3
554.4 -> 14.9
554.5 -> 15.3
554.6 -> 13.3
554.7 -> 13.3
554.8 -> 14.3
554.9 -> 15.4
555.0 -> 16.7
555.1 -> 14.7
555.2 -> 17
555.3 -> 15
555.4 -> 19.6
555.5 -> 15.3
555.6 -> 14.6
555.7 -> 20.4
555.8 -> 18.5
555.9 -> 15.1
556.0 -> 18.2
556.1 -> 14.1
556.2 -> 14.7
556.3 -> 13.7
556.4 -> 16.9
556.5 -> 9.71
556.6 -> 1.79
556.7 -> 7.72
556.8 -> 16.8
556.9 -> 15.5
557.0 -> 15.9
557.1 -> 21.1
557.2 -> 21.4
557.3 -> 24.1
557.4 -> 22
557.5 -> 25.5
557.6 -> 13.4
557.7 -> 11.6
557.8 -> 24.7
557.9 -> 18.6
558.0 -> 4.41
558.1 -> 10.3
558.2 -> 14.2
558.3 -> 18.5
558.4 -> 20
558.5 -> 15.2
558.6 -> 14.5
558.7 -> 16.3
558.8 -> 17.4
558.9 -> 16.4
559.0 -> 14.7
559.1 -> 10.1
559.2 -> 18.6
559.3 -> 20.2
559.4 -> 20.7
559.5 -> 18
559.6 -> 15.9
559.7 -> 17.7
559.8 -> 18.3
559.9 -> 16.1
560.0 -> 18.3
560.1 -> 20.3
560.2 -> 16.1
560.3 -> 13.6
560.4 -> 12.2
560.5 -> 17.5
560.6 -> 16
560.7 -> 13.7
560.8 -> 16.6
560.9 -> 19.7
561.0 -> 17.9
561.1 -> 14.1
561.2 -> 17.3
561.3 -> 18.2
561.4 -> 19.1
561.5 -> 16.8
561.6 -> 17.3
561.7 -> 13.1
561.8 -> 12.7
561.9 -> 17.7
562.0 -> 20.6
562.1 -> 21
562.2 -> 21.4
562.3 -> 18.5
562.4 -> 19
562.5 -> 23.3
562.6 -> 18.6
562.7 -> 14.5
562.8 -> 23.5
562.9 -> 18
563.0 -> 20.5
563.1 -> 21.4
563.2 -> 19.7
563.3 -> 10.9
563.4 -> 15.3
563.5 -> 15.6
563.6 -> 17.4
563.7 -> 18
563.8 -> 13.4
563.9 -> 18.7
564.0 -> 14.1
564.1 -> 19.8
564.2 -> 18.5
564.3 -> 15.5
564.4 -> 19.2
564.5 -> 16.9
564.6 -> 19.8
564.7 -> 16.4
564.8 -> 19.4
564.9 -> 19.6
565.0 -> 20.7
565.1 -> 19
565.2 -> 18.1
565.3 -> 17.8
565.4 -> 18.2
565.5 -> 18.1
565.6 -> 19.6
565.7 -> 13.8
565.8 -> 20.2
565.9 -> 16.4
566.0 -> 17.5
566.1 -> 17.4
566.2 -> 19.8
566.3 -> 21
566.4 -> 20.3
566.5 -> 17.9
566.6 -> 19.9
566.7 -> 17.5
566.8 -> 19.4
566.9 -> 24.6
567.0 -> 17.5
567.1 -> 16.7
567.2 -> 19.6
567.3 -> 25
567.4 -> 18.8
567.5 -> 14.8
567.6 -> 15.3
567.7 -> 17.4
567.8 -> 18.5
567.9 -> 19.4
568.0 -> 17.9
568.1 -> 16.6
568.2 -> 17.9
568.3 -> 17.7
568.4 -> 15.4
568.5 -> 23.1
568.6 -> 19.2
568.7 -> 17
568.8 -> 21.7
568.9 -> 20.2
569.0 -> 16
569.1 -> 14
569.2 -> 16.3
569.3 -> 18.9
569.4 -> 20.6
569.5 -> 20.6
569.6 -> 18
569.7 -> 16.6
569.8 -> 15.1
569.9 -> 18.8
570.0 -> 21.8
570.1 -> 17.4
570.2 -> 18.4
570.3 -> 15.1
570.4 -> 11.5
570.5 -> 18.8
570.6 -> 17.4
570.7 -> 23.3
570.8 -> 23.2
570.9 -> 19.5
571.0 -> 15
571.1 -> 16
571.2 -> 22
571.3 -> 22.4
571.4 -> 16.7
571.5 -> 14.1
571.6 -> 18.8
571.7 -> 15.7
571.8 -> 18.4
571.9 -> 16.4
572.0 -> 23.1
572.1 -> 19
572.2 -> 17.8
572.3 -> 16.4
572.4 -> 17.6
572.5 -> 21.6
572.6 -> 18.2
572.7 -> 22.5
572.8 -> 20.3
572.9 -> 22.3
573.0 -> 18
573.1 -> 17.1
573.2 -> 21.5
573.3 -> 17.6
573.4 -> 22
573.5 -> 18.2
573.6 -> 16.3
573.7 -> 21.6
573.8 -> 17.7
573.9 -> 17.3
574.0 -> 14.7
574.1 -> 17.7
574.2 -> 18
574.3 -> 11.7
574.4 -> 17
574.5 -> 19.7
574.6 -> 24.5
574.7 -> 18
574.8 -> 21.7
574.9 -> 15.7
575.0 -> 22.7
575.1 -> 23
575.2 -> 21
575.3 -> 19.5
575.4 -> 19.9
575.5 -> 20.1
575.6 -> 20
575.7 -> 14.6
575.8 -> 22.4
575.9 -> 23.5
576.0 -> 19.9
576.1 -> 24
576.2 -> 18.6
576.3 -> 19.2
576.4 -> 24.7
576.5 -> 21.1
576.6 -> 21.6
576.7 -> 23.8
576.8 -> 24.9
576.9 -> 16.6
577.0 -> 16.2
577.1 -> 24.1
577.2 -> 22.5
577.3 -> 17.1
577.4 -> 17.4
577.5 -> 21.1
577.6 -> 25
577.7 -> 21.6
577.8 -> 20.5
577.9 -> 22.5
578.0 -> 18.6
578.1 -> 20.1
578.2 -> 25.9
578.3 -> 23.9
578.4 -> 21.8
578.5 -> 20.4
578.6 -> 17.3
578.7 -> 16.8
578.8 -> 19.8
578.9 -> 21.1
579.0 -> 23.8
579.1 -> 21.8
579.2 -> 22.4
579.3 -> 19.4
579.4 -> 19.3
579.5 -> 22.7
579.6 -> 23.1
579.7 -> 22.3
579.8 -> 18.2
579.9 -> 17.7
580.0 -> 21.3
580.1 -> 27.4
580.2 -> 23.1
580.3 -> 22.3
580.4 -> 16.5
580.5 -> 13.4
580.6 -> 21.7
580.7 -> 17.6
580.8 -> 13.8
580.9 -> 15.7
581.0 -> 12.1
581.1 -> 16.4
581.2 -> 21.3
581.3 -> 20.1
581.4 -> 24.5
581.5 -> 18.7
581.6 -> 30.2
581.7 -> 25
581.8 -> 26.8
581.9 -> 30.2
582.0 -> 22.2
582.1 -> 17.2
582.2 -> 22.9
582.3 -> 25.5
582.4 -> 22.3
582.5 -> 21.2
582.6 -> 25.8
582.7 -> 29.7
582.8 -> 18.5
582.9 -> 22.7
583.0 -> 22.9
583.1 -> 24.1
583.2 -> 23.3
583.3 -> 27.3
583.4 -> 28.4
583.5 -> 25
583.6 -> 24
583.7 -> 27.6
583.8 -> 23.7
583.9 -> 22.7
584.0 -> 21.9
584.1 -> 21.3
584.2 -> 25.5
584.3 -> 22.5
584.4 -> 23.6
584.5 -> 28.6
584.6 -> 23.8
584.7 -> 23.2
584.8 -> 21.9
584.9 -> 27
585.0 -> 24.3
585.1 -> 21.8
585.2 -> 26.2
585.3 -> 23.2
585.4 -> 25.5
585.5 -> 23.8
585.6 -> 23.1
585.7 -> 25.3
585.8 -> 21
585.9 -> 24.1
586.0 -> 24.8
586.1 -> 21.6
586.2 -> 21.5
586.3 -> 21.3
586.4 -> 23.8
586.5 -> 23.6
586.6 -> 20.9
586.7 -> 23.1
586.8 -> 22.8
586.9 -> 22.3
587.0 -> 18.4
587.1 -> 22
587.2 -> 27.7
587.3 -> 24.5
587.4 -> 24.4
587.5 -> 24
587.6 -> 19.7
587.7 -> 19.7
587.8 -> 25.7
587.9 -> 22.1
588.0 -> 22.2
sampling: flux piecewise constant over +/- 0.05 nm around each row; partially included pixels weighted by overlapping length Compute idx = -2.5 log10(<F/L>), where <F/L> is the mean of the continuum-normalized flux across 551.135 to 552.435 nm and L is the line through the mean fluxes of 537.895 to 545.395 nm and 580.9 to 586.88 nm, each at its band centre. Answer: 0.177 mag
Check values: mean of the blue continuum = 17.6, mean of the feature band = 16.1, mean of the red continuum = 23.4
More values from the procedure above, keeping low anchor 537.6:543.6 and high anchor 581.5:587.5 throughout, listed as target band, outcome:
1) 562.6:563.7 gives 0.17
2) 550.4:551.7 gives 0.11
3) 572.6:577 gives 0.14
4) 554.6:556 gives 0.22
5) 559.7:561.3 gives 0.22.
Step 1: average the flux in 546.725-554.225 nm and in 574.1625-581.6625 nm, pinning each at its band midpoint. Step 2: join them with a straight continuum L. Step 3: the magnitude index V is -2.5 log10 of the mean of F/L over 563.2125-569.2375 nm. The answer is 0.05 mag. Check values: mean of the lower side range 17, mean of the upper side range 20.4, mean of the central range 18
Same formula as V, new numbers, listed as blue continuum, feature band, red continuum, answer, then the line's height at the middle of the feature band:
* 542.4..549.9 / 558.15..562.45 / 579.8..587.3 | 0.14 mag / 19.4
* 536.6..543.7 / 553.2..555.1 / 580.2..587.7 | 0.18 mag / 19.5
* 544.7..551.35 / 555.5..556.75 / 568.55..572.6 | 0.27 mag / 17.7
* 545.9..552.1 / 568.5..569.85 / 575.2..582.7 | 0.09 mag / 19.8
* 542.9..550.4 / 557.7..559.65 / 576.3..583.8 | 0.18 mag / 18.9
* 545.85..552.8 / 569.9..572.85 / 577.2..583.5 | 0.09 mag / 20.2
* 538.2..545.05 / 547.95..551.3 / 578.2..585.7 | 0.06 mag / 18.5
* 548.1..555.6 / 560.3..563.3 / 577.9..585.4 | 0.05 mag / 18.6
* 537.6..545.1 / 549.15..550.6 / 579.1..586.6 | 0.06 mag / 18.5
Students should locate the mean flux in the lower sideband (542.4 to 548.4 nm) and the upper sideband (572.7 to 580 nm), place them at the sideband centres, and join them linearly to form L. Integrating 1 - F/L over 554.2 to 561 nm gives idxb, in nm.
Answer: 0.830 nm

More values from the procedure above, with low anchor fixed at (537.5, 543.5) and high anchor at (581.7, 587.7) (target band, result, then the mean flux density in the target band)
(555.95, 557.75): 0.364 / 15.8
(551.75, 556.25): 0.723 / 16.3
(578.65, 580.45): 0.149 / 21.1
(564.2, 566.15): 0.265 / 18.1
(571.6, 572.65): 0.167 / 18.4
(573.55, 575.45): 0.292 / 18.8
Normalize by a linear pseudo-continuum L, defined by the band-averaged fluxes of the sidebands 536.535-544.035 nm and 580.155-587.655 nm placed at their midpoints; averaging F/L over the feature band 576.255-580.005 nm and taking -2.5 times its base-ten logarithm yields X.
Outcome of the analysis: 0.06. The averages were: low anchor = 17.9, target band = 21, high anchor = 22.8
